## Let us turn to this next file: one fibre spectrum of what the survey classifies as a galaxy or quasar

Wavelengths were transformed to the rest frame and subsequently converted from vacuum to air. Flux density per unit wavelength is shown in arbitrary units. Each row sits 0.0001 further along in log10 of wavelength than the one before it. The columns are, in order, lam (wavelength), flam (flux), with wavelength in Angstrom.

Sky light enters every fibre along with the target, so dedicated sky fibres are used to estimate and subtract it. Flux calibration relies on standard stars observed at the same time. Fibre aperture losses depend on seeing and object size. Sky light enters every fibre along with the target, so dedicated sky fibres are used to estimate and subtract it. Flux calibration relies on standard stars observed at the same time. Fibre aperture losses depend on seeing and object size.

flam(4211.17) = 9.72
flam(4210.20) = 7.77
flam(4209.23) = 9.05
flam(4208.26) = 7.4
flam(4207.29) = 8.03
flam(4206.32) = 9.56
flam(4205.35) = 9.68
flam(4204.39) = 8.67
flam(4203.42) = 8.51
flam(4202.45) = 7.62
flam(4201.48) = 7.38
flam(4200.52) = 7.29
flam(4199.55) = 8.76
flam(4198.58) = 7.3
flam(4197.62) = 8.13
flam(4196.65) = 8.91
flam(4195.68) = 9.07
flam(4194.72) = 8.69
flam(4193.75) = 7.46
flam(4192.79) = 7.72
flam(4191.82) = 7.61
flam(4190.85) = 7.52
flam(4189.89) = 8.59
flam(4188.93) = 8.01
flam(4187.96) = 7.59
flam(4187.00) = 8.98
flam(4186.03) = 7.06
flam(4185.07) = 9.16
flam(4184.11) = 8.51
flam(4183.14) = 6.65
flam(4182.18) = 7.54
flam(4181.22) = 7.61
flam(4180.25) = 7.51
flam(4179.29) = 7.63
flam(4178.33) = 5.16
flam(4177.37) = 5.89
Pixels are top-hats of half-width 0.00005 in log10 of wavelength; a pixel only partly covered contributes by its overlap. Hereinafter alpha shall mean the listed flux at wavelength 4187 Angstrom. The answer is 8.98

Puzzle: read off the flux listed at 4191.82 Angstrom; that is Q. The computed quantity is 7.61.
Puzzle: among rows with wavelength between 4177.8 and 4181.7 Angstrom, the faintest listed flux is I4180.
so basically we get 5.16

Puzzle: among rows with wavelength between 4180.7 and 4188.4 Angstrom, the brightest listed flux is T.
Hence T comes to 9.16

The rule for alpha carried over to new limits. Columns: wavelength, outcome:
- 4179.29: 7.63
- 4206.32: 9.56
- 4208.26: 7.4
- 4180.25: 7.51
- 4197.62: 8.13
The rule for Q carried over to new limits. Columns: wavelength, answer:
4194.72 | 8.69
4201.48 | 7.38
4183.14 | 6.65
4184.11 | 8.51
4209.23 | 9.05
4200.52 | 7.29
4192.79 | 7.72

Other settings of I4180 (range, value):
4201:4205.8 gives 7.38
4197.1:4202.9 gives 7.29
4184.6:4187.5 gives 7.06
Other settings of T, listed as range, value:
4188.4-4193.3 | 8.59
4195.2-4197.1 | 9.07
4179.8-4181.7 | 7.61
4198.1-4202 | 8.76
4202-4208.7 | 9.68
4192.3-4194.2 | 7.72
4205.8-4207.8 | 9.56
